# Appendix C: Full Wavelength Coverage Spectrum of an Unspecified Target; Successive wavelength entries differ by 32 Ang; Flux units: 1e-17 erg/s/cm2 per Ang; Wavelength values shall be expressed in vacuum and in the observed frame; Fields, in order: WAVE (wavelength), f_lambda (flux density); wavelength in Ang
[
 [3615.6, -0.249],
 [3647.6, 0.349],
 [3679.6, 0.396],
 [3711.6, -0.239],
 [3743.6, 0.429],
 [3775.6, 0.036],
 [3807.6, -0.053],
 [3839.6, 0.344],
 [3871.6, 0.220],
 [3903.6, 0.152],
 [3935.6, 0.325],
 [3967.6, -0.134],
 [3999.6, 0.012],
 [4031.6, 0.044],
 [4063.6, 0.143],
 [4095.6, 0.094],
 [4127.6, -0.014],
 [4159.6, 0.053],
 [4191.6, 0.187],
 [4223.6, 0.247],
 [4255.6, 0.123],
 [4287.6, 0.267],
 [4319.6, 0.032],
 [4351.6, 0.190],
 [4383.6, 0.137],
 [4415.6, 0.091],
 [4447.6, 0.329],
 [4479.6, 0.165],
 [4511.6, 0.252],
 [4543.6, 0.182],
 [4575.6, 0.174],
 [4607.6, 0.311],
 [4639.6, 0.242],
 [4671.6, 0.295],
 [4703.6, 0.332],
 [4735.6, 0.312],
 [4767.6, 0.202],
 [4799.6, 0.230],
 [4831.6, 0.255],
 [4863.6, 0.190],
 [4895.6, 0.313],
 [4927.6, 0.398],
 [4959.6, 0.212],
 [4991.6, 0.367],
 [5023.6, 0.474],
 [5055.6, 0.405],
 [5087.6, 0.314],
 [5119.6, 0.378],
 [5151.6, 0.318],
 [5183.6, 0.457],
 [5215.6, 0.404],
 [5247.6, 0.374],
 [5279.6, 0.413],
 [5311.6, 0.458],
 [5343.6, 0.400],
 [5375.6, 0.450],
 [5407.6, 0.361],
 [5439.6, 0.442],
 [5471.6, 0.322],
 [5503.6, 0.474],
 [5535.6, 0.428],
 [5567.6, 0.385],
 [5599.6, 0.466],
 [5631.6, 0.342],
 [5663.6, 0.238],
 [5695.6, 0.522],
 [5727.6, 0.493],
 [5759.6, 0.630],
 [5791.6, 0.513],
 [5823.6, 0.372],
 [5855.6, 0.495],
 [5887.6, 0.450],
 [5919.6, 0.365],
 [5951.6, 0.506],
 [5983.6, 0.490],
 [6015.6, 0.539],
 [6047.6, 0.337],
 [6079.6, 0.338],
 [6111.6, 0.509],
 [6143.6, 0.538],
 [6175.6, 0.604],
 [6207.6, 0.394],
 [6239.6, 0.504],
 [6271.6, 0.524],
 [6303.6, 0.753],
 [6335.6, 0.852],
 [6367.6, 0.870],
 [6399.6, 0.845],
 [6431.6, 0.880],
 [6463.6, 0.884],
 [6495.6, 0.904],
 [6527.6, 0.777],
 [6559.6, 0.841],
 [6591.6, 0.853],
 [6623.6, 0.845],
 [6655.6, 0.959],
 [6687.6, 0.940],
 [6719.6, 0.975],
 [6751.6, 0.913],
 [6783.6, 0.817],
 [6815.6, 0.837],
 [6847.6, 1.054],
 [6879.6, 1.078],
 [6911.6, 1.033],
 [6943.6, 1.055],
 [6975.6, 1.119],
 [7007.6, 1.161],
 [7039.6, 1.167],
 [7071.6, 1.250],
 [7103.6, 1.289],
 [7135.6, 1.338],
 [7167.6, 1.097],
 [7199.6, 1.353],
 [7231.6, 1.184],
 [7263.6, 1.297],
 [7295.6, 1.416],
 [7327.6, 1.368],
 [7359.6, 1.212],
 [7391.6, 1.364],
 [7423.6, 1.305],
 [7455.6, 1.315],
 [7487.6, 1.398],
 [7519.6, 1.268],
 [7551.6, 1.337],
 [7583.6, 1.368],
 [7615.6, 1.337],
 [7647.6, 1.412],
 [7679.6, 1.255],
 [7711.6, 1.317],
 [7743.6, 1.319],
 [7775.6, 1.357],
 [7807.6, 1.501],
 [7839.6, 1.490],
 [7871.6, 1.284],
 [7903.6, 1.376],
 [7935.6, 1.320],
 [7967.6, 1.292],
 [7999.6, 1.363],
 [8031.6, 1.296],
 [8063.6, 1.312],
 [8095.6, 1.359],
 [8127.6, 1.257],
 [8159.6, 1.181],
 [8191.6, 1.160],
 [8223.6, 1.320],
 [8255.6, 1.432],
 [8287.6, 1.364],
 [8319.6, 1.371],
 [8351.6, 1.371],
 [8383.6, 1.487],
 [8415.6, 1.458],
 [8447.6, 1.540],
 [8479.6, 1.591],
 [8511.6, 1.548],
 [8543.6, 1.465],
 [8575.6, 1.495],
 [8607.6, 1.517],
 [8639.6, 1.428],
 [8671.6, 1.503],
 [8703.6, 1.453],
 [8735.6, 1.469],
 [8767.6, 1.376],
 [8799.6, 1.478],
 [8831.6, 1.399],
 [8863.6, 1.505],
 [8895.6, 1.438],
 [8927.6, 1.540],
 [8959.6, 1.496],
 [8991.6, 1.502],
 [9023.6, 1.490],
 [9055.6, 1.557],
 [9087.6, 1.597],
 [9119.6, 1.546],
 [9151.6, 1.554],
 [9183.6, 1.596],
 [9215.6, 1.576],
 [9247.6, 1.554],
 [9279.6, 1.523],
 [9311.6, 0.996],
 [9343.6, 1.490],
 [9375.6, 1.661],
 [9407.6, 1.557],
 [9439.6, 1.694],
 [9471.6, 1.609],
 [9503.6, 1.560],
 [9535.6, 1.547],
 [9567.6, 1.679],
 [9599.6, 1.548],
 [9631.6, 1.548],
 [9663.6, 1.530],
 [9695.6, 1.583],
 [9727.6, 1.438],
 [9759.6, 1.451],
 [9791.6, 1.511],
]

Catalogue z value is 0.580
